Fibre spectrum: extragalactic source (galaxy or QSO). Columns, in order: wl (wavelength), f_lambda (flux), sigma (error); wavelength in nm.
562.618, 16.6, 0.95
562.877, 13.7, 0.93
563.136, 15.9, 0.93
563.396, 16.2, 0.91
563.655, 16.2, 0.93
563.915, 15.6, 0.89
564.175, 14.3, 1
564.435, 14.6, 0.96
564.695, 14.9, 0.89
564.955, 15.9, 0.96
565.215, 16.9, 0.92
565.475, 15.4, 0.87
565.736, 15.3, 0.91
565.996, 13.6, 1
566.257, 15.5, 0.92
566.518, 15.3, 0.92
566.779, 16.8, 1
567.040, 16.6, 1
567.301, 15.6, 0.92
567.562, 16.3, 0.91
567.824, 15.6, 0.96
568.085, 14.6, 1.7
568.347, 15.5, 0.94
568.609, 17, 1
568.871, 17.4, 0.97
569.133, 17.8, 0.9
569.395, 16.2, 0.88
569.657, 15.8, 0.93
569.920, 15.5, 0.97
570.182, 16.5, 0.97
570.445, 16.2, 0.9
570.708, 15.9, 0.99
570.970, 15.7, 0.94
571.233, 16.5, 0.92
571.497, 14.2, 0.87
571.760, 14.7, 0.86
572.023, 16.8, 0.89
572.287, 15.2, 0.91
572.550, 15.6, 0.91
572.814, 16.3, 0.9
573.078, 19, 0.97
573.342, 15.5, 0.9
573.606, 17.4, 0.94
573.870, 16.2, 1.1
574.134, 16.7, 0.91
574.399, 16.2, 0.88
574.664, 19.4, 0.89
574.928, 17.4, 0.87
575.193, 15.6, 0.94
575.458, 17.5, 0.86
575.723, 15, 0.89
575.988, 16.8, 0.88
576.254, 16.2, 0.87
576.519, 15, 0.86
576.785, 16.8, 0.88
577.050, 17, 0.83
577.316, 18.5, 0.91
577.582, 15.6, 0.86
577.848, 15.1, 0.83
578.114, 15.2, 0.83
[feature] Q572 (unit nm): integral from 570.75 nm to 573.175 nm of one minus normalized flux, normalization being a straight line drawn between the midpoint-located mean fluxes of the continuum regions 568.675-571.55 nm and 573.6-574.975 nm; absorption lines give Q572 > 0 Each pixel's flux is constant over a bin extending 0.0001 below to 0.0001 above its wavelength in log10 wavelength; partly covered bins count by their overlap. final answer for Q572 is 0.10 nm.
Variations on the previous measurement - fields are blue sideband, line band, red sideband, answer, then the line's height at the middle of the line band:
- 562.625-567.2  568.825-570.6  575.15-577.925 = -0.07 nm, 15.8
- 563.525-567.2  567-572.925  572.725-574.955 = 0.15 nm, 16.4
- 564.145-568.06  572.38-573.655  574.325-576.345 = -0.02 nm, 16.5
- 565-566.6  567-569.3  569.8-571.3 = -0.08 nm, 15.7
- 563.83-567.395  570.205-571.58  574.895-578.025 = 0.01 nm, 15.9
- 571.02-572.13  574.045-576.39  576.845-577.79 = -0.05 nm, 16.4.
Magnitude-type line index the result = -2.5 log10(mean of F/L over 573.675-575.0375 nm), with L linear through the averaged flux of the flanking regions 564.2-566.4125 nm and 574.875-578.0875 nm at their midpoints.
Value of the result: -0.07 mag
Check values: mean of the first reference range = 15.2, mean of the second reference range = 16.3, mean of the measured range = 17.2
